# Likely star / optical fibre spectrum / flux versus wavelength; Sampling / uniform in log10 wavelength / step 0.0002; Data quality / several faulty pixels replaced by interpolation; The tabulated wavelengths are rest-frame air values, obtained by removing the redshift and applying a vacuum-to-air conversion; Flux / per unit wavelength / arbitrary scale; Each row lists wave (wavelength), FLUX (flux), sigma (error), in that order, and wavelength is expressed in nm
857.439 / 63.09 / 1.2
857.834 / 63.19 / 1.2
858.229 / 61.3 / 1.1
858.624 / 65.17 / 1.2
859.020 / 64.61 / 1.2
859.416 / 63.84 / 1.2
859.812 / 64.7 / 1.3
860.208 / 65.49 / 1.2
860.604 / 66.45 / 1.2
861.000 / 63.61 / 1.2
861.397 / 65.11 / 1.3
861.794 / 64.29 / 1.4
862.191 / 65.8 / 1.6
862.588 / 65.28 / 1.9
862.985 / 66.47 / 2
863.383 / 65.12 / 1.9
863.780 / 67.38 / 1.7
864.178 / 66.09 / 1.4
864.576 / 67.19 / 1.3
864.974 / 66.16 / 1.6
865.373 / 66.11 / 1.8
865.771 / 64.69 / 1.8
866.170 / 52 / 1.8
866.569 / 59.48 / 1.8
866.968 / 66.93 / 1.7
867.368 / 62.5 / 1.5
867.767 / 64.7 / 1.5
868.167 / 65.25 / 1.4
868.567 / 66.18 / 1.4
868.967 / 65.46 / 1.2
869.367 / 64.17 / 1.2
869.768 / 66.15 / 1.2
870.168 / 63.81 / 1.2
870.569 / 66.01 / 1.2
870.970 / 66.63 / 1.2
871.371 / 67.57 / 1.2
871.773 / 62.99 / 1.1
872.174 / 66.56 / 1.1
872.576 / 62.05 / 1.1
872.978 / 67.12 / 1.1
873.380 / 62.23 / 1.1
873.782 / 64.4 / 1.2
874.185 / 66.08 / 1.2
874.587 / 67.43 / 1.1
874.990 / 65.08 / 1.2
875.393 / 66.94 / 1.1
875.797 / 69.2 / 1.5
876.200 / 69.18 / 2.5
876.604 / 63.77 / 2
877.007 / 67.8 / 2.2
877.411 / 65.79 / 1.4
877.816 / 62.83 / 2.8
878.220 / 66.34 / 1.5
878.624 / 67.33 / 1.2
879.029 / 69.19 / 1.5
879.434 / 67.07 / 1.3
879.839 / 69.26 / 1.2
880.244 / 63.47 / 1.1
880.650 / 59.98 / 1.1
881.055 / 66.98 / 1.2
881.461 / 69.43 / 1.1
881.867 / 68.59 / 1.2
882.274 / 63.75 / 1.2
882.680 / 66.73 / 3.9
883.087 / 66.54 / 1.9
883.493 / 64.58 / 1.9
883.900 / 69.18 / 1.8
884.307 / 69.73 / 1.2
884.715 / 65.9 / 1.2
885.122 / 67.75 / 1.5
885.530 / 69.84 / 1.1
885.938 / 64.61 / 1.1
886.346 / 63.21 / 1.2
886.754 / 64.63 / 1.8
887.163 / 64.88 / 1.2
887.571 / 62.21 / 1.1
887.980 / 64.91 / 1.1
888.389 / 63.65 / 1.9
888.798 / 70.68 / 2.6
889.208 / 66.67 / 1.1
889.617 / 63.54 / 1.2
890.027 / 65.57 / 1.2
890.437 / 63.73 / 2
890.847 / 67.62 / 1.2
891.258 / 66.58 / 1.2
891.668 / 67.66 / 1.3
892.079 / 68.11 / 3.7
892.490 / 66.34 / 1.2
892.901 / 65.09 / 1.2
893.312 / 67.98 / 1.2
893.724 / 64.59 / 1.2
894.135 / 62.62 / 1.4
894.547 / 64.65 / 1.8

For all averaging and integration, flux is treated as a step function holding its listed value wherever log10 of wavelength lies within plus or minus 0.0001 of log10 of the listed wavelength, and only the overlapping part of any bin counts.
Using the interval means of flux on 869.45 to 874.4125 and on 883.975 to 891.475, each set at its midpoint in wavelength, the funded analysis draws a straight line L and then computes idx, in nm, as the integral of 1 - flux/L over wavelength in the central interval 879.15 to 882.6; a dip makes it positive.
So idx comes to -0.031 nm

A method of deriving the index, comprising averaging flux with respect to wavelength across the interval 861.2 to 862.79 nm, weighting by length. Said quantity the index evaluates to 65.1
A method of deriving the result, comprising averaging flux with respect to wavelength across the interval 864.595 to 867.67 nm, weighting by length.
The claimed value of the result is 62.9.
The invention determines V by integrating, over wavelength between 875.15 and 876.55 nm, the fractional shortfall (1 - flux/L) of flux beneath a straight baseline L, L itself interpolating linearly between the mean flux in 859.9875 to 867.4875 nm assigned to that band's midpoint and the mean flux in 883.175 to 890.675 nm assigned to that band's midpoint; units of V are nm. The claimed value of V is -0.06 nm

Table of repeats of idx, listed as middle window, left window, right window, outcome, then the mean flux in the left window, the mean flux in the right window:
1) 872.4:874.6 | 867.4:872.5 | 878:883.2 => 0.03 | 65.3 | 66.5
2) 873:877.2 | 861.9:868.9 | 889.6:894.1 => -0.07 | 64.6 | 66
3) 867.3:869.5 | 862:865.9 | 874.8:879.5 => 0.05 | 66.1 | 66.7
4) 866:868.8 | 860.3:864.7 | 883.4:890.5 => 0.13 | 65.7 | 65.9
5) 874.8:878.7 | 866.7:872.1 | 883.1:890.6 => -0.05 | 65.2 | 65.9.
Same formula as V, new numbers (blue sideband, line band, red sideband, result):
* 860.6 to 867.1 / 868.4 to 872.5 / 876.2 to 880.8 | -0.02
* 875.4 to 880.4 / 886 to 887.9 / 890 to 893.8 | 0.08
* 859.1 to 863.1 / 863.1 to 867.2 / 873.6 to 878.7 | 0.08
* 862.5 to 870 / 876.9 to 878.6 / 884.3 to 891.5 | -0.01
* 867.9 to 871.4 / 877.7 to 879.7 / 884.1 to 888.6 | -0.04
